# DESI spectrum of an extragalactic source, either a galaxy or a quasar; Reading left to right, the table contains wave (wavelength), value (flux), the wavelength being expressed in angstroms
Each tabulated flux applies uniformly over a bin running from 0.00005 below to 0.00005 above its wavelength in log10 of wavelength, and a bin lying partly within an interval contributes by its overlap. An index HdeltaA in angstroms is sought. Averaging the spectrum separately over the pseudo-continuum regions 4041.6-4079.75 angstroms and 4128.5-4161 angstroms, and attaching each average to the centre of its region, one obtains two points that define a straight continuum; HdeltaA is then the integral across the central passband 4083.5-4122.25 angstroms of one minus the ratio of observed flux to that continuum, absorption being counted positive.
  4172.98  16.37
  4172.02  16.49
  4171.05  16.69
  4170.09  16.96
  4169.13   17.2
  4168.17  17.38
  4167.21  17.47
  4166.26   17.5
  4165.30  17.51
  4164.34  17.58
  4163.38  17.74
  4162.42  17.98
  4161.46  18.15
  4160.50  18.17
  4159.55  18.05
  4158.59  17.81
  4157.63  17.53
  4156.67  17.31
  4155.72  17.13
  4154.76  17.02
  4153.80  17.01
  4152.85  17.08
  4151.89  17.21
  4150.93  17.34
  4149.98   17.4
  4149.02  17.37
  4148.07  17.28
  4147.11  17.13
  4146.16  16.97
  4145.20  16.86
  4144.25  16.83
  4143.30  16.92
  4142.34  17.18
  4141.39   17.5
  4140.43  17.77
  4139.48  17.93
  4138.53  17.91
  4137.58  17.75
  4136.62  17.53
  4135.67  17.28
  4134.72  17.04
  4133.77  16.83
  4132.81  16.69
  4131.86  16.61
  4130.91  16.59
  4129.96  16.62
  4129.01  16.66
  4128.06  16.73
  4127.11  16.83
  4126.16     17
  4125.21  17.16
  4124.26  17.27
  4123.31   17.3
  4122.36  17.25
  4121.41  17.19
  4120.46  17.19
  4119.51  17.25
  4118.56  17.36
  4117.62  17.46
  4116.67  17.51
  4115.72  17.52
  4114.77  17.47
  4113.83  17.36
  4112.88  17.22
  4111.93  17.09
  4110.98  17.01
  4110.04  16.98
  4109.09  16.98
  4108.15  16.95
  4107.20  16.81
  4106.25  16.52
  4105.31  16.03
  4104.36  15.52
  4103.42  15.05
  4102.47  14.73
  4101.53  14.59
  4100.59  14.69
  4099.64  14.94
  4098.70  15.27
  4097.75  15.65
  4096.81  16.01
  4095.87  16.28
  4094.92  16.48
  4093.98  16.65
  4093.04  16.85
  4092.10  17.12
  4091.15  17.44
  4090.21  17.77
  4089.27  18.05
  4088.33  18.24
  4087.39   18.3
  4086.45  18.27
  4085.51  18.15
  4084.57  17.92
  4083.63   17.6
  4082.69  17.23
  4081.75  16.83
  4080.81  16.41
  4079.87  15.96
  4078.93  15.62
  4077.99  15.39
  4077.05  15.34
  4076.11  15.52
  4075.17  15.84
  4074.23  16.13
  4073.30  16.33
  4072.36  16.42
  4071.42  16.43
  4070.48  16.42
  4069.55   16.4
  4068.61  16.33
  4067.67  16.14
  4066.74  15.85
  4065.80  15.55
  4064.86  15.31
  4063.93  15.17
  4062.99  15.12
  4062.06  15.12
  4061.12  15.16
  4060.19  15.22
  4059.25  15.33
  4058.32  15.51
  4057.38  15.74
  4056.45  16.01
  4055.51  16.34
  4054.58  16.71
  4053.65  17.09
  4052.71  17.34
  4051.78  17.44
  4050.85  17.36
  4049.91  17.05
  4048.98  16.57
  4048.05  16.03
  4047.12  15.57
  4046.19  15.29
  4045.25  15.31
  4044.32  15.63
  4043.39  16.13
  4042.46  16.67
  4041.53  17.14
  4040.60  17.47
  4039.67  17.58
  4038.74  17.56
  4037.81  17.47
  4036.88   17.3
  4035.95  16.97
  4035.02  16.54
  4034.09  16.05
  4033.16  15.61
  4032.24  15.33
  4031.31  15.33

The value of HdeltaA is -0.4 angstroms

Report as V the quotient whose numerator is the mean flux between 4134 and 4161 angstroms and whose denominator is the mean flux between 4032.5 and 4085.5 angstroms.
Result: 1.07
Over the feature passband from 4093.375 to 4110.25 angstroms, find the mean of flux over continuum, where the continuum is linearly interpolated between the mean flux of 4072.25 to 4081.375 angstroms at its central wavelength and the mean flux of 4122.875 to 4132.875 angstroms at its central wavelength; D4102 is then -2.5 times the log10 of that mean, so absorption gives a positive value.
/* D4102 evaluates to 0.032 mag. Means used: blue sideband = 15.9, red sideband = 16.9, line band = 15.9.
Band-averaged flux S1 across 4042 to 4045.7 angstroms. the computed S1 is 16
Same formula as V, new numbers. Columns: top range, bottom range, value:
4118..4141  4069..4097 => 1.02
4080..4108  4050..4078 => 1.04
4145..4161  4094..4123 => 1.05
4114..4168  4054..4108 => 1.07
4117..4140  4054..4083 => 1.08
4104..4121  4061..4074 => 1.07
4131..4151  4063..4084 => 1.07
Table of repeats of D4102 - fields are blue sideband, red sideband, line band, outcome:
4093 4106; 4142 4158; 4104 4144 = -0.05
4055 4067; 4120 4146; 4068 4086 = -0.04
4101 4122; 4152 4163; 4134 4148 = 0.00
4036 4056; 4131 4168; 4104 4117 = 0.01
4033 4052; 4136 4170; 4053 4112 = 0.04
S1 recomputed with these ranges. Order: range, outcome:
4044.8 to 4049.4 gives 15.7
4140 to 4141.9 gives 17.6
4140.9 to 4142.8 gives 17.3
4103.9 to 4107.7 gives 16.2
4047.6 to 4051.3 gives 16.7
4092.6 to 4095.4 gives 16.6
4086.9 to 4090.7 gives 18.1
